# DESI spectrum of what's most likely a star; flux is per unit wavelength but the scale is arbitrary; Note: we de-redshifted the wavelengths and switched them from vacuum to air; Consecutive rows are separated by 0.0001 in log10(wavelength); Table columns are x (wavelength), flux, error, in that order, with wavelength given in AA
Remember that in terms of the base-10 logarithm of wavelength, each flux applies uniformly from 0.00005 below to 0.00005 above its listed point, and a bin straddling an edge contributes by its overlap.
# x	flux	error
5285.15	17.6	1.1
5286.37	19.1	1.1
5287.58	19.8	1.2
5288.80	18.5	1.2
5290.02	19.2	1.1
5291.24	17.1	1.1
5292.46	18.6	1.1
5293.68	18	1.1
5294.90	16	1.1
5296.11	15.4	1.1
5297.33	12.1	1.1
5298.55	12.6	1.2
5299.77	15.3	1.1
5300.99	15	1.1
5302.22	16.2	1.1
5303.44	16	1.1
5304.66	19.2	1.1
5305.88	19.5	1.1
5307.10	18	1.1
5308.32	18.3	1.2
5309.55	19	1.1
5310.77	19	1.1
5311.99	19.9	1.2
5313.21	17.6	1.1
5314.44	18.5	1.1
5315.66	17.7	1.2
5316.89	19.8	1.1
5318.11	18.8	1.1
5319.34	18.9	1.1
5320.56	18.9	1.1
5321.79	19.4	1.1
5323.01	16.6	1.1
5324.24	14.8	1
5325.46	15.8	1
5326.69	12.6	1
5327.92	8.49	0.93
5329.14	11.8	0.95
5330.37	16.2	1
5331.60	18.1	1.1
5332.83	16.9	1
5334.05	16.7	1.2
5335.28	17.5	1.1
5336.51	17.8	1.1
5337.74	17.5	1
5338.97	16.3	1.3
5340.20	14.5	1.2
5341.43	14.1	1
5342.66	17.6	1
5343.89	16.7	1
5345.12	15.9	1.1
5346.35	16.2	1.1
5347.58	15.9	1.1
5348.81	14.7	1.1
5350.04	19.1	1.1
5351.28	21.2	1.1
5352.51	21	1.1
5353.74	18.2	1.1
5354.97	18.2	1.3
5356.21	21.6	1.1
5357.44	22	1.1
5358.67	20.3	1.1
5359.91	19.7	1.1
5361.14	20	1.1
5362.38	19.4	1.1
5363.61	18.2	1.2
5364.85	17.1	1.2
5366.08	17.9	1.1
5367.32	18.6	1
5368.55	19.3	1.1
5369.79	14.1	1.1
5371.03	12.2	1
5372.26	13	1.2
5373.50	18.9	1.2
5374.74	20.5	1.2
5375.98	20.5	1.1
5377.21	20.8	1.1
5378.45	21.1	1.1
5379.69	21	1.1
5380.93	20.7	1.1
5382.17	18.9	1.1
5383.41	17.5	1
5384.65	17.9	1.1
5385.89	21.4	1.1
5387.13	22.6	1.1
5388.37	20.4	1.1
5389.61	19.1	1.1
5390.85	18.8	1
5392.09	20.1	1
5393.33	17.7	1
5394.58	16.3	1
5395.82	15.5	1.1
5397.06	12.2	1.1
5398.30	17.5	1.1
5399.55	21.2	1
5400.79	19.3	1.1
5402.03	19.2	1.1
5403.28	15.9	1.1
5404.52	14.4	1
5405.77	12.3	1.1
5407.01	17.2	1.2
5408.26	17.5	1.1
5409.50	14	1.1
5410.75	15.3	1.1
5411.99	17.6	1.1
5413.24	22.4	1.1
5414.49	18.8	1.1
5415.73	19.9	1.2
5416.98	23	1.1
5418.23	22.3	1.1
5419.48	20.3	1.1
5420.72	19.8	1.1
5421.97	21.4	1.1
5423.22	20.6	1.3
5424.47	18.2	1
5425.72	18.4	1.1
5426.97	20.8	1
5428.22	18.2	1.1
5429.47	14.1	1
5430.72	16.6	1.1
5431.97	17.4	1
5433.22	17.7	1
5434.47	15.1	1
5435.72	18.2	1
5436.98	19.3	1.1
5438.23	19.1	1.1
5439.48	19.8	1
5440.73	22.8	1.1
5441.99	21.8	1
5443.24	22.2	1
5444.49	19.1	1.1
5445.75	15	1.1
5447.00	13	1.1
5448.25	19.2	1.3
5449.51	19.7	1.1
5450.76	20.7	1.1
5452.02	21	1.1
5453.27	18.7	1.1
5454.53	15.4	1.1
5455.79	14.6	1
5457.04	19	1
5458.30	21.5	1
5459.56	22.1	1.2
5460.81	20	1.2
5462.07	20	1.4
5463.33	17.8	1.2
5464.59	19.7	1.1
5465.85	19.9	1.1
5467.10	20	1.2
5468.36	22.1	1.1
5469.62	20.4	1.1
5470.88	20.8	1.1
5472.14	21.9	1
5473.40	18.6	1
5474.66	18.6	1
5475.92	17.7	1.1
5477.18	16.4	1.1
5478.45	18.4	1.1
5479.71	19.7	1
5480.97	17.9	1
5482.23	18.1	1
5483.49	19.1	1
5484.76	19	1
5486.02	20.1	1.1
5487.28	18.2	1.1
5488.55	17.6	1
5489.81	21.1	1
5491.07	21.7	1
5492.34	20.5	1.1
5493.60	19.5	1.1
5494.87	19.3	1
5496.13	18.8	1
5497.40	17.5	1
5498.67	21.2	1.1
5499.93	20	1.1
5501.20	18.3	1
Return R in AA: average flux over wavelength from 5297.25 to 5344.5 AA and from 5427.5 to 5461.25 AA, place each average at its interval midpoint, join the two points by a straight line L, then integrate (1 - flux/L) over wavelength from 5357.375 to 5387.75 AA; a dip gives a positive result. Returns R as -2.4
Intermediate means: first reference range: 16.7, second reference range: 18.6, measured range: 18.9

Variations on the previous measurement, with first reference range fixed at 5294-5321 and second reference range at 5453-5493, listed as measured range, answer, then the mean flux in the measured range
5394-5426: 0.8 AA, 18.1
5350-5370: -1.5 AA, 19.3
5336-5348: 1.0 AA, 16.2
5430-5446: 0.0 AA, 18.8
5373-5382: -1.1 AA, 20.4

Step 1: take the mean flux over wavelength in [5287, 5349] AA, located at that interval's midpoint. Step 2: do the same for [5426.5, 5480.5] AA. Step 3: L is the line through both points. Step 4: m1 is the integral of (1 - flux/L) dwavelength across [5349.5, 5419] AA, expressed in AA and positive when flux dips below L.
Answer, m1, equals -3.02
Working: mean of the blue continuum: 16.8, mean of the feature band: 18.6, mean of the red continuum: 18.9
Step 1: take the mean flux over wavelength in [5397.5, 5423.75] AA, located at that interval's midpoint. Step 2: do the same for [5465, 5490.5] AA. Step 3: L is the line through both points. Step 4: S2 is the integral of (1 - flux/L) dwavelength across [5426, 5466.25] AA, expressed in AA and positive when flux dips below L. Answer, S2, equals 0.4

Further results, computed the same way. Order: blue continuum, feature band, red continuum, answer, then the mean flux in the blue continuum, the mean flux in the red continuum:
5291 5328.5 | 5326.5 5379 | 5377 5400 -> 1.7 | 16.9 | 18.9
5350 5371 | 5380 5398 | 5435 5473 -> 0.6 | 19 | 19.5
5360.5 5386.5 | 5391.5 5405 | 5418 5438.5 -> 1.0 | 18.5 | 18.6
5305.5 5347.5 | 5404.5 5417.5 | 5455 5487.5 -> 0.5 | 16.9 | 19.3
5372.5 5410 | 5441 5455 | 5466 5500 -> 0.1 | 18.3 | 19.4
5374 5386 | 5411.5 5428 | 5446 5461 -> -0.9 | 20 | 18.6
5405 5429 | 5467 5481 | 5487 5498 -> -0.1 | 18.8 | 19.4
